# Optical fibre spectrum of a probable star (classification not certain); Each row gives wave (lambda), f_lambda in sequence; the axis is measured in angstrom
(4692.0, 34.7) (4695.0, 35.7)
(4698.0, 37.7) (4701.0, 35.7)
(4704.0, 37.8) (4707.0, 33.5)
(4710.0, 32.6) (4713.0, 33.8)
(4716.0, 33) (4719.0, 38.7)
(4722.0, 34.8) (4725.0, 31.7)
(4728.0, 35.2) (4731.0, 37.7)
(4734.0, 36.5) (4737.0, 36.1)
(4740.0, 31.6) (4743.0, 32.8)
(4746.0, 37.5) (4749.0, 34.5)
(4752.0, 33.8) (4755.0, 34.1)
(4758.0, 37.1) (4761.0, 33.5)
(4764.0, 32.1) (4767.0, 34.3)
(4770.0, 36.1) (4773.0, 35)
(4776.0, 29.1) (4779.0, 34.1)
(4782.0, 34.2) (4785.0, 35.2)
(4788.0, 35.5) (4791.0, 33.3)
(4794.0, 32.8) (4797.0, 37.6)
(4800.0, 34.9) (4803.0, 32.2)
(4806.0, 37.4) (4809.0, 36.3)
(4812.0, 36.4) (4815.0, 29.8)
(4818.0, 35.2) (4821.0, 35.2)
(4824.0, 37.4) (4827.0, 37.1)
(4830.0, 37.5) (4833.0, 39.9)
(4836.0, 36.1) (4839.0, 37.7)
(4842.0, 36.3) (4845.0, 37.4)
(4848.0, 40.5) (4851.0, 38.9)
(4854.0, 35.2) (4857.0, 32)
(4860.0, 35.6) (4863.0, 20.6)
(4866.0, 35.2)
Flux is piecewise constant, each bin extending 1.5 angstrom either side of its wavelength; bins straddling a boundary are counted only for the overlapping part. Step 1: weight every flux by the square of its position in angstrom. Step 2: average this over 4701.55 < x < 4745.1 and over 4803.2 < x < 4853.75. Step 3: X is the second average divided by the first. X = 1.1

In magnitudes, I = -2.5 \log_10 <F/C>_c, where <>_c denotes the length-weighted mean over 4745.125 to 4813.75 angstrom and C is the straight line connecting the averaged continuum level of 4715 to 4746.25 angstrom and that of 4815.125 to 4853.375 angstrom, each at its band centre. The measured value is 0.04 mag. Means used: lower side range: 35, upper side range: 37.1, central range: 34.6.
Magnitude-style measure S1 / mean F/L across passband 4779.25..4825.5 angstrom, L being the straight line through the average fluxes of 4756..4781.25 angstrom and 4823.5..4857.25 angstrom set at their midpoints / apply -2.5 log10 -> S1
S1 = 0.02 mag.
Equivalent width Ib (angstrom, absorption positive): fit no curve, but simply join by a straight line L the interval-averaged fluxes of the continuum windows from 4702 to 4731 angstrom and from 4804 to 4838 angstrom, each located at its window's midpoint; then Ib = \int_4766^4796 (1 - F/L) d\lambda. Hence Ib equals 1.4 angstrom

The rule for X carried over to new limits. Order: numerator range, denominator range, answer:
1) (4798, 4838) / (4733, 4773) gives 1.06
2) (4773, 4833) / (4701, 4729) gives 1.05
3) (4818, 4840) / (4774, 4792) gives 1.13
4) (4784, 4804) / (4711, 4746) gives 1.02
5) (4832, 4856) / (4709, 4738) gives 1.13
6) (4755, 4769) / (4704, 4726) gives 1.02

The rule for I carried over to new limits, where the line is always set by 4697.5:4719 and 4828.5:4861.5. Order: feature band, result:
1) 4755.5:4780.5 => 0.061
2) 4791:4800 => 0.044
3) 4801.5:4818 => 0.061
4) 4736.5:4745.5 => 0.058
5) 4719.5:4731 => 0.014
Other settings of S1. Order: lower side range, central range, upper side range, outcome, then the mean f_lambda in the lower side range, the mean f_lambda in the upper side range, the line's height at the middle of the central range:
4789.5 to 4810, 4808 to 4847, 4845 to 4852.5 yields 0.03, 34.9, 39.2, 37.4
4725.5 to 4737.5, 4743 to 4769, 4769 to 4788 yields 0.01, 36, 34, 35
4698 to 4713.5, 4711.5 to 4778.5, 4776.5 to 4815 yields 0.01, 35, 34.6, 34.9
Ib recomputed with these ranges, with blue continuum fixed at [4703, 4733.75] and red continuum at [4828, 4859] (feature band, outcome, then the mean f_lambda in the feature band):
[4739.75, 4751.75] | 0.4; 34.3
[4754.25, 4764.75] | 0.4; 34.4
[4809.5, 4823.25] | 0.8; 34.5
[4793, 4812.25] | 0.5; 35.4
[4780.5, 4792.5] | 0.5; 34.6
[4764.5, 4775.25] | 0.4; 34.4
